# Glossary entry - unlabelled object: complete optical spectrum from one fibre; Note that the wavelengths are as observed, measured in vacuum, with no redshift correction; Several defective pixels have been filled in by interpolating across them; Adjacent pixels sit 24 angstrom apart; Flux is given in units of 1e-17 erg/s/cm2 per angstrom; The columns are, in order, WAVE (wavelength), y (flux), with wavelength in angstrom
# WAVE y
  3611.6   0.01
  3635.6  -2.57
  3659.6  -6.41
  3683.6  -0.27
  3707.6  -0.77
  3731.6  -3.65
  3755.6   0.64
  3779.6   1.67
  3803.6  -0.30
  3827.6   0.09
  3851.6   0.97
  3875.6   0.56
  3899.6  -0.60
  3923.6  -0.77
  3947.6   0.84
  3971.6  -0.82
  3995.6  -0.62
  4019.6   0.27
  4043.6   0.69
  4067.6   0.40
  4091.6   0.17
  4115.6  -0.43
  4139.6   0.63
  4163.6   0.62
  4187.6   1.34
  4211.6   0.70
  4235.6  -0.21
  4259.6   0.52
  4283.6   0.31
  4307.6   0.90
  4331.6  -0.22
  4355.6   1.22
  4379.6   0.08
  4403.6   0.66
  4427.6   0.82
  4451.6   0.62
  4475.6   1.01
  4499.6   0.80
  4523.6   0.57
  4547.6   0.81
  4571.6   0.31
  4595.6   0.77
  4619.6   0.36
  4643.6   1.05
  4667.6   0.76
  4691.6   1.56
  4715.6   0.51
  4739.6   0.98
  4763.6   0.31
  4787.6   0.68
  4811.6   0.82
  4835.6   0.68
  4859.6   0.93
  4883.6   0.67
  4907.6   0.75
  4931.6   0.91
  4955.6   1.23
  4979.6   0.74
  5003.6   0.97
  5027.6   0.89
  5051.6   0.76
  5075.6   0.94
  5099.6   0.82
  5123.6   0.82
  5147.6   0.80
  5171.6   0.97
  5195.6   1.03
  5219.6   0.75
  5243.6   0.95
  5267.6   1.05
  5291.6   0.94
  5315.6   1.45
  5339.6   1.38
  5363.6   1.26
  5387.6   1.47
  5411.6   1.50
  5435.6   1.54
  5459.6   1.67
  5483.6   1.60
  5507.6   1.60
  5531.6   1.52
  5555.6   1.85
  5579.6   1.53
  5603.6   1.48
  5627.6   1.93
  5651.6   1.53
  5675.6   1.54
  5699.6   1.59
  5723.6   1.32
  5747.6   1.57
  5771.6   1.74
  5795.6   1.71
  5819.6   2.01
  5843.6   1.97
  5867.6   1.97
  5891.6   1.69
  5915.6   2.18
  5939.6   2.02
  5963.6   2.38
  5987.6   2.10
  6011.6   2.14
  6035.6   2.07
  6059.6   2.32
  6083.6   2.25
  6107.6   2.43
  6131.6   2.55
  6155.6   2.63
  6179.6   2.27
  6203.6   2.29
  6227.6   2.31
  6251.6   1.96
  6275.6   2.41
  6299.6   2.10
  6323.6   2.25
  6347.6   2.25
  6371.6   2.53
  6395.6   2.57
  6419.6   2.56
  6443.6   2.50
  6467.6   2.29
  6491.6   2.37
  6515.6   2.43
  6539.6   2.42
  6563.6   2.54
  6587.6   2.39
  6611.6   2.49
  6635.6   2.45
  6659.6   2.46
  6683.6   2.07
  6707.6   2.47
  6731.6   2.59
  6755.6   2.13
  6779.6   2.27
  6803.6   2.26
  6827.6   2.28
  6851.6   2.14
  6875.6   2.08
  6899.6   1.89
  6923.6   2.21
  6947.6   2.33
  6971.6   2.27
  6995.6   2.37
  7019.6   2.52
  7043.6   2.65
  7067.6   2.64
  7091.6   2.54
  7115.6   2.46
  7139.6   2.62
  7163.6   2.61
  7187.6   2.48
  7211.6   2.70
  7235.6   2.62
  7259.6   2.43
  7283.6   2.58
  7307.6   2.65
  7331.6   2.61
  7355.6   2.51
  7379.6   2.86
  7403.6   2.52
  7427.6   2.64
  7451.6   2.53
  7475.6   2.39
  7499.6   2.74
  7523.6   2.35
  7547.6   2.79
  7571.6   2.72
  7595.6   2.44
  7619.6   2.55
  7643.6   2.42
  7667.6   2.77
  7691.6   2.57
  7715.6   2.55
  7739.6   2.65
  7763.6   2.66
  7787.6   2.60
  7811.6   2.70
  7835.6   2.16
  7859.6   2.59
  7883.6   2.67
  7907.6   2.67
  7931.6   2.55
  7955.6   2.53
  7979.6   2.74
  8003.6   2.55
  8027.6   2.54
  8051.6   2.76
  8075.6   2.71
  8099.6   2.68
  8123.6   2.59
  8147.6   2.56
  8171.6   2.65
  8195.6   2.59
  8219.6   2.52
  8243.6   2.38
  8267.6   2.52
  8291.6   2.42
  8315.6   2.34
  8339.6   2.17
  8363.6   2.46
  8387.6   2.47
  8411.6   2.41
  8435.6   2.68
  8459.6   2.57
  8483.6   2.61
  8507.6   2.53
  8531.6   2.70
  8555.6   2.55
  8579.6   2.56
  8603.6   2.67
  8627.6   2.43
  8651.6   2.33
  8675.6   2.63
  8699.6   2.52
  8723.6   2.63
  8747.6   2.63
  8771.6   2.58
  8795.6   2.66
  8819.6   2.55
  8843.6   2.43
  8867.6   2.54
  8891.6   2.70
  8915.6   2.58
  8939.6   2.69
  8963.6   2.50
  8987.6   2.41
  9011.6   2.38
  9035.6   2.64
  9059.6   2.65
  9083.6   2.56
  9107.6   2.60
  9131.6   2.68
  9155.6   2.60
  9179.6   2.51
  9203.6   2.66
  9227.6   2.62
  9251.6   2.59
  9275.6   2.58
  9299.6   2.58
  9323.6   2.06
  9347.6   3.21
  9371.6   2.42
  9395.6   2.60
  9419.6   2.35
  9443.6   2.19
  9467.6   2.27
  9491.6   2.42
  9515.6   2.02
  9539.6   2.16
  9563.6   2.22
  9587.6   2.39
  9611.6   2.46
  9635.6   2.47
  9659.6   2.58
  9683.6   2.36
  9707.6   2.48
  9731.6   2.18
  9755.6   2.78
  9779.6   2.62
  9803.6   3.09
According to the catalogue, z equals 0.33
